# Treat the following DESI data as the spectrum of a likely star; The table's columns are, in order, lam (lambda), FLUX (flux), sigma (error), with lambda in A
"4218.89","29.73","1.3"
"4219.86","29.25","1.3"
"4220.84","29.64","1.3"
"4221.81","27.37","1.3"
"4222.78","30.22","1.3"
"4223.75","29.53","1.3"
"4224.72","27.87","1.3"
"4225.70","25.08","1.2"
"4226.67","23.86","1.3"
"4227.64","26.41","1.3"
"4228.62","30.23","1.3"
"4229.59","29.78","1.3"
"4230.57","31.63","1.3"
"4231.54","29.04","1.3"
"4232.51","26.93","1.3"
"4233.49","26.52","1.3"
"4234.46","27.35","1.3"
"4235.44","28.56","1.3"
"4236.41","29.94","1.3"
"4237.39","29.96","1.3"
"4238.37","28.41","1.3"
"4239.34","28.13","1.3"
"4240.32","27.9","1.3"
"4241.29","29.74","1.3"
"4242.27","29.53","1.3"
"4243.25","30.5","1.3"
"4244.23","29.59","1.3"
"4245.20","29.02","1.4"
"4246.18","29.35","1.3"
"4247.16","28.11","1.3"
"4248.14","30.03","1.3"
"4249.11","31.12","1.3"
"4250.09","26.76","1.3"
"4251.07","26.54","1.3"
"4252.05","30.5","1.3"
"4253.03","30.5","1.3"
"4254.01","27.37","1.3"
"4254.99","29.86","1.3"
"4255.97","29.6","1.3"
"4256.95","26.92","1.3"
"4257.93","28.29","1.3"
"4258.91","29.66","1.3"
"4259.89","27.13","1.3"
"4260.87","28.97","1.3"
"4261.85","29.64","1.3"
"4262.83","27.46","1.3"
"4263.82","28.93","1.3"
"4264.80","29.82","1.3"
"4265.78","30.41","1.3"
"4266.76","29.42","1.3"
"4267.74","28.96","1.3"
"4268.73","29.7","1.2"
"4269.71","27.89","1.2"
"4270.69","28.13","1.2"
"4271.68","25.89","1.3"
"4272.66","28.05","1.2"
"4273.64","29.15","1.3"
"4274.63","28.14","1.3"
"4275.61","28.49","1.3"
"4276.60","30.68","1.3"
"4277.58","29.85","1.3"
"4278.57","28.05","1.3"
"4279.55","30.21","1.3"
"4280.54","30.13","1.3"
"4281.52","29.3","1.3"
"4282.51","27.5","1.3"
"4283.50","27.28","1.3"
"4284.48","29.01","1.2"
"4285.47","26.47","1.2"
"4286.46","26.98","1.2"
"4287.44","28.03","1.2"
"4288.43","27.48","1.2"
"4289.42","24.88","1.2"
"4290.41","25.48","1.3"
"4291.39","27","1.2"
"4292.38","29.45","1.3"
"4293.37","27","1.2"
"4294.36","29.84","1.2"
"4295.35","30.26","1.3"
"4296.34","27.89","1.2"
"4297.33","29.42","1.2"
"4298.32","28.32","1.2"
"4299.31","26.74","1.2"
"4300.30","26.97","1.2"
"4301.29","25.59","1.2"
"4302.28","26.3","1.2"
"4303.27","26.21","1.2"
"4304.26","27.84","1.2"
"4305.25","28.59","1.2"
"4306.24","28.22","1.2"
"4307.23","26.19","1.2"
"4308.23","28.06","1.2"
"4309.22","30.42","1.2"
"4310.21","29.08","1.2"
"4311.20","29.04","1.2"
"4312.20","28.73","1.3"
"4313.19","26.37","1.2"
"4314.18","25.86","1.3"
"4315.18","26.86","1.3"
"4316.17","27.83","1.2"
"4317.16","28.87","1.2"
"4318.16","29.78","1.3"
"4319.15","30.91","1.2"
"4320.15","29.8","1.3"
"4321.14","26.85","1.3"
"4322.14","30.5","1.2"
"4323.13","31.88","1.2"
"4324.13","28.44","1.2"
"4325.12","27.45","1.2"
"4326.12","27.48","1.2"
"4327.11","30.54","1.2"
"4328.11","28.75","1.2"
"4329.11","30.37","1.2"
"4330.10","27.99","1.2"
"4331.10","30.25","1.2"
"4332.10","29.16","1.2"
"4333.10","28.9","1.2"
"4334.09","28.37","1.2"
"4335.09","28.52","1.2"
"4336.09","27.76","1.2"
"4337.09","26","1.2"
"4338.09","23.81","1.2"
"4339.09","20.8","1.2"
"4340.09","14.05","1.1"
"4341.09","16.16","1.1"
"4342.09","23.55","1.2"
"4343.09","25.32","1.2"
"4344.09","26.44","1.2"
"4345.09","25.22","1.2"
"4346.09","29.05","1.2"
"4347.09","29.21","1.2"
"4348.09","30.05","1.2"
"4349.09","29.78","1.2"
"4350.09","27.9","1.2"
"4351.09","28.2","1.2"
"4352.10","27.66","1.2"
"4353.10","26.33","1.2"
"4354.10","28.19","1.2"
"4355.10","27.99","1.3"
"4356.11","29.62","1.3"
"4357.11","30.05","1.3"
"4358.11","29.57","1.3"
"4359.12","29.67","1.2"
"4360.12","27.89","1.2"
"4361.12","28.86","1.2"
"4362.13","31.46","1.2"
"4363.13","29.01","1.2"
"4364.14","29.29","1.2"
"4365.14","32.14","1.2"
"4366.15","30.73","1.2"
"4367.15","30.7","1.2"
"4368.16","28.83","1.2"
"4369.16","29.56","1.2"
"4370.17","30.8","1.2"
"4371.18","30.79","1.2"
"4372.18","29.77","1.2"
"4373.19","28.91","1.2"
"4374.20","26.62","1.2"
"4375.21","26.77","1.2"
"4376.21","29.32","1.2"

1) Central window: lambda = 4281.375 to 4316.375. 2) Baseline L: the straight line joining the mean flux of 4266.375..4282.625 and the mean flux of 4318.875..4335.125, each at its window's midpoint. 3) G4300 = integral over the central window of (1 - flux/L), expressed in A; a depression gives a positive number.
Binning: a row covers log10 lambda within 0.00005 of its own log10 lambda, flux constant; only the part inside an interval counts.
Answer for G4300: 1.6 A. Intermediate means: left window 28.8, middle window 27.7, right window 29.2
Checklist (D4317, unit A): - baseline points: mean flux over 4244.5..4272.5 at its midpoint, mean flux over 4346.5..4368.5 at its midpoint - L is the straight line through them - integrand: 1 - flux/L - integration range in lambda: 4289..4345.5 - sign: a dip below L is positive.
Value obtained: 3.3 A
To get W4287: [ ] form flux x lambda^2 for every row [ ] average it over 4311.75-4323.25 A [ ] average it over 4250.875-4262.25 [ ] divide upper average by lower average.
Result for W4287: 1.02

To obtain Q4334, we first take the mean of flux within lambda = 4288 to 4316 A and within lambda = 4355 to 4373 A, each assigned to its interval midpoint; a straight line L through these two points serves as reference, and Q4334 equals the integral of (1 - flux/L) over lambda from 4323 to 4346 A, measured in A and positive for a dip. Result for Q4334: 1.93 A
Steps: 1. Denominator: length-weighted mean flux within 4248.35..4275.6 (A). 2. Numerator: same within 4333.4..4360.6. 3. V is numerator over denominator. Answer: 0.93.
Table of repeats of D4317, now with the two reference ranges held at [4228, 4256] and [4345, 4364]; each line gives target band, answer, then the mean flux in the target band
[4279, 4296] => 0.5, 28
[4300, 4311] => 0.5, 27.7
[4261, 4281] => 0.0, 28.9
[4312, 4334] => 0.1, 28.8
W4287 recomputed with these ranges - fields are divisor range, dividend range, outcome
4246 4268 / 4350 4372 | 1.07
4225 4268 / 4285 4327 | 1.00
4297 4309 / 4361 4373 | 1.13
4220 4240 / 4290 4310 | 1.01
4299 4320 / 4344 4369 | 1.06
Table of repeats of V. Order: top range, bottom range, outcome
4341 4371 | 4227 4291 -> 1.00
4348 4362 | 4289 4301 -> 1.04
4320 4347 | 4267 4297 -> 0.95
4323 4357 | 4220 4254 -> 0.94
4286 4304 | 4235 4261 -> 0.95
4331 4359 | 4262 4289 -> 0.93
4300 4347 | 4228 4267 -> 0.94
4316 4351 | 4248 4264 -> 0.95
